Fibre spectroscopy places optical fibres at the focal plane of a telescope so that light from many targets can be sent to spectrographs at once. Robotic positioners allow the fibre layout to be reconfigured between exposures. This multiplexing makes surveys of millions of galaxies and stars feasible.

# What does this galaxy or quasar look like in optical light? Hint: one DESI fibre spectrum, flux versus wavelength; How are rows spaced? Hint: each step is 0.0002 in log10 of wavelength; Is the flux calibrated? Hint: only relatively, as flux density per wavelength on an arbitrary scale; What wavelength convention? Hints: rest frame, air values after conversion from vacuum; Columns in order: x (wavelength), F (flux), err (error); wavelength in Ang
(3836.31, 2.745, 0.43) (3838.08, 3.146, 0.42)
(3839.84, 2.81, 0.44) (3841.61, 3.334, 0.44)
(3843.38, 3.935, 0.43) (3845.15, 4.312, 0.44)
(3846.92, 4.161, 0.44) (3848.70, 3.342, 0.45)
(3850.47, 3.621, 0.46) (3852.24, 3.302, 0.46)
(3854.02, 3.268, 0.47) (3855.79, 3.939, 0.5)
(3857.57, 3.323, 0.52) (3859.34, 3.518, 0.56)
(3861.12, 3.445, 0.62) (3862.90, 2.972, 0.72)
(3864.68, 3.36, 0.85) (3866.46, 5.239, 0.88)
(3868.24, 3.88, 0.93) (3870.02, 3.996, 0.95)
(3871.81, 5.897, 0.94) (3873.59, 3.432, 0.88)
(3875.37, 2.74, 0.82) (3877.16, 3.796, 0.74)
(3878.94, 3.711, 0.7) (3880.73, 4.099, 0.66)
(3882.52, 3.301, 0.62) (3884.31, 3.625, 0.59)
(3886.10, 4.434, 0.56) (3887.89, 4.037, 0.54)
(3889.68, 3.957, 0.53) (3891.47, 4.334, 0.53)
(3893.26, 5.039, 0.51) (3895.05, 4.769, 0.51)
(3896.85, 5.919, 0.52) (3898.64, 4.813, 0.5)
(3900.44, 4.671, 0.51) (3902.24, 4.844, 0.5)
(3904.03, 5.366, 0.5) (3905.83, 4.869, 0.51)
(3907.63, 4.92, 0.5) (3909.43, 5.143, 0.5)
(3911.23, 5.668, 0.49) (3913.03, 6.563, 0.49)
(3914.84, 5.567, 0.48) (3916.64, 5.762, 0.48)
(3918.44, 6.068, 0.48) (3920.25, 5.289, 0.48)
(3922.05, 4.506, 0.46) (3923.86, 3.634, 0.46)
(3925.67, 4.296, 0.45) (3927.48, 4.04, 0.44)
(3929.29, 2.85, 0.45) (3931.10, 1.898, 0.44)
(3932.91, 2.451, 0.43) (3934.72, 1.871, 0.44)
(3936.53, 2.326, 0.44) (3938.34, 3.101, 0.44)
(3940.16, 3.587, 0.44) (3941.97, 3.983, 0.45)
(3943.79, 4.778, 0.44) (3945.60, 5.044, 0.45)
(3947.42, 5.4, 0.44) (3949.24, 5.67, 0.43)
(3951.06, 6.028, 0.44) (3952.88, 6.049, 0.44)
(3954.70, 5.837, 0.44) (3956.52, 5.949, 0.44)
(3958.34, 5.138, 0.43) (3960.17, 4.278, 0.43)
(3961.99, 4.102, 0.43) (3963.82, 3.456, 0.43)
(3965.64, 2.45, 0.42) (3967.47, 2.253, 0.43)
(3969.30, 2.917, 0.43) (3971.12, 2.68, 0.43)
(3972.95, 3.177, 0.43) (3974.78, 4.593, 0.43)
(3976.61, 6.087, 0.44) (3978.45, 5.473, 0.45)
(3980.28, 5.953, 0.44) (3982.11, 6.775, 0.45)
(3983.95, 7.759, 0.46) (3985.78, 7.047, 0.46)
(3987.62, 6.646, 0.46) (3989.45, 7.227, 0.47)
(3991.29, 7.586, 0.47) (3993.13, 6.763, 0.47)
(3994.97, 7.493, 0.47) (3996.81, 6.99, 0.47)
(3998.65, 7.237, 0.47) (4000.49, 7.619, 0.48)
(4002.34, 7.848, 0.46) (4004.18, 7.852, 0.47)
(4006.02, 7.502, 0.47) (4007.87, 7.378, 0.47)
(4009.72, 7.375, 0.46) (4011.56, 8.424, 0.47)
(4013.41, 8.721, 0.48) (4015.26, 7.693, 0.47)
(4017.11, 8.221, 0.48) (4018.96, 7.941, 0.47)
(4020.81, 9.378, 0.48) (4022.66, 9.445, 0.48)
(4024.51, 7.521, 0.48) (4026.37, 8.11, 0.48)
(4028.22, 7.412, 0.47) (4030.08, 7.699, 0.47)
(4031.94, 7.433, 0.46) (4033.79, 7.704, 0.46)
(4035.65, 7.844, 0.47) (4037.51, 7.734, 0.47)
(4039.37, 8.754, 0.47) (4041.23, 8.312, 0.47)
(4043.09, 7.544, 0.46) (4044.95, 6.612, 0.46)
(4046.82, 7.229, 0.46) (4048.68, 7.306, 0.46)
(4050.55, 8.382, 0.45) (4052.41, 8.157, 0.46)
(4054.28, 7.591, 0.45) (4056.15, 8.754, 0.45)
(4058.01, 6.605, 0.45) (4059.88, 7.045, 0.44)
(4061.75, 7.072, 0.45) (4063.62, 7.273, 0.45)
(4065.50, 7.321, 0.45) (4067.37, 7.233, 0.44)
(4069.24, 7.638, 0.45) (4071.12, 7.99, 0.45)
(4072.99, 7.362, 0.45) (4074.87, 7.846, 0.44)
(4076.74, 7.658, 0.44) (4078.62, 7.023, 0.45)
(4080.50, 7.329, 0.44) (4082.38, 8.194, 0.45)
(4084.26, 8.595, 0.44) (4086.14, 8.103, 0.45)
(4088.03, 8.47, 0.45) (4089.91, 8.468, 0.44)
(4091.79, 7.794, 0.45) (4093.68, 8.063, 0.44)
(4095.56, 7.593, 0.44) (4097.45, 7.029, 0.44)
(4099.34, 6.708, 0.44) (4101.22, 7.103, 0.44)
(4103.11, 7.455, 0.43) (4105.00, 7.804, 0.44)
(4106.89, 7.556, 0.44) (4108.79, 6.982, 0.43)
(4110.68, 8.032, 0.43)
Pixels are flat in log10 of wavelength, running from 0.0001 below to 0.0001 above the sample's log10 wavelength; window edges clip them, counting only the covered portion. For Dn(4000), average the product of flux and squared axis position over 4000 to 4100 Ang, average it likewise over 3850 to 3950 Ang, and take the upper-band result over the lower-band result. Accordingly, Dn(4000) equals 2.0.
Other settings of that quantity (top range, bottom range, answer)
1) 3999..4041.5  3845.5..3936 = 2.03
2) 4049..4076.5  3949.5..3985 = 1.65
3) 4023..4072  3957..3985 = 1.76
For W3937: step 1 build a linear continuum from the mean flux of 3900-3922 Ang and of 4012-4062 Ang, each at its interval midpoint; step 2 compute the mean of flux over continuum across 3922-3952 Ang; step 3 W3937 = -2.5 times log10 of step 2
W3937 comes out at 0.47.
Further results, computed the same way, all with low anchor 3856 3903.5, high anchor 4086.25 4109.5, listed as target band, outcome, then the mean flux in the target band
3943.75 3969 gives 0.14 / 4.7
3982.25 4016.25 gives -0.23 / 7.49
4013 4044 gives -0.24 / 8.08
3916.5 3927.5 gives 0.00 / 4.79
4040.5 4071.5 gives -0.09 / 7.52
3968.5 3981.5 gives 0.25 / 4.48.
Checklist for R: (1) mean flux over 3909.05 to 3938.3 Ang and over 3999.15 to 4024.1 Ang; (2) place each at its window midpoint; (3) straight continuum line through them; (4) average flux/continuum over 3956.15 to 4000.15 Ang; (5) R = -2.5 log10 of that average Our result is 0.22 mag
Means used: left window 4.19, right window 8.08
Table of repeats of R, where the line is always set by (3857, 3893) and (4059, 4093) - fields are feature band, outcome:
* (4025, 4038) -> -0.13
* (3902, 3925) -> -0.14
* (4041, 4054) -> -0.07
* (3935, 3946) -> 0.37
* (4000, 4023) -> -0.24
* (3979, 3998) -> -0.16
